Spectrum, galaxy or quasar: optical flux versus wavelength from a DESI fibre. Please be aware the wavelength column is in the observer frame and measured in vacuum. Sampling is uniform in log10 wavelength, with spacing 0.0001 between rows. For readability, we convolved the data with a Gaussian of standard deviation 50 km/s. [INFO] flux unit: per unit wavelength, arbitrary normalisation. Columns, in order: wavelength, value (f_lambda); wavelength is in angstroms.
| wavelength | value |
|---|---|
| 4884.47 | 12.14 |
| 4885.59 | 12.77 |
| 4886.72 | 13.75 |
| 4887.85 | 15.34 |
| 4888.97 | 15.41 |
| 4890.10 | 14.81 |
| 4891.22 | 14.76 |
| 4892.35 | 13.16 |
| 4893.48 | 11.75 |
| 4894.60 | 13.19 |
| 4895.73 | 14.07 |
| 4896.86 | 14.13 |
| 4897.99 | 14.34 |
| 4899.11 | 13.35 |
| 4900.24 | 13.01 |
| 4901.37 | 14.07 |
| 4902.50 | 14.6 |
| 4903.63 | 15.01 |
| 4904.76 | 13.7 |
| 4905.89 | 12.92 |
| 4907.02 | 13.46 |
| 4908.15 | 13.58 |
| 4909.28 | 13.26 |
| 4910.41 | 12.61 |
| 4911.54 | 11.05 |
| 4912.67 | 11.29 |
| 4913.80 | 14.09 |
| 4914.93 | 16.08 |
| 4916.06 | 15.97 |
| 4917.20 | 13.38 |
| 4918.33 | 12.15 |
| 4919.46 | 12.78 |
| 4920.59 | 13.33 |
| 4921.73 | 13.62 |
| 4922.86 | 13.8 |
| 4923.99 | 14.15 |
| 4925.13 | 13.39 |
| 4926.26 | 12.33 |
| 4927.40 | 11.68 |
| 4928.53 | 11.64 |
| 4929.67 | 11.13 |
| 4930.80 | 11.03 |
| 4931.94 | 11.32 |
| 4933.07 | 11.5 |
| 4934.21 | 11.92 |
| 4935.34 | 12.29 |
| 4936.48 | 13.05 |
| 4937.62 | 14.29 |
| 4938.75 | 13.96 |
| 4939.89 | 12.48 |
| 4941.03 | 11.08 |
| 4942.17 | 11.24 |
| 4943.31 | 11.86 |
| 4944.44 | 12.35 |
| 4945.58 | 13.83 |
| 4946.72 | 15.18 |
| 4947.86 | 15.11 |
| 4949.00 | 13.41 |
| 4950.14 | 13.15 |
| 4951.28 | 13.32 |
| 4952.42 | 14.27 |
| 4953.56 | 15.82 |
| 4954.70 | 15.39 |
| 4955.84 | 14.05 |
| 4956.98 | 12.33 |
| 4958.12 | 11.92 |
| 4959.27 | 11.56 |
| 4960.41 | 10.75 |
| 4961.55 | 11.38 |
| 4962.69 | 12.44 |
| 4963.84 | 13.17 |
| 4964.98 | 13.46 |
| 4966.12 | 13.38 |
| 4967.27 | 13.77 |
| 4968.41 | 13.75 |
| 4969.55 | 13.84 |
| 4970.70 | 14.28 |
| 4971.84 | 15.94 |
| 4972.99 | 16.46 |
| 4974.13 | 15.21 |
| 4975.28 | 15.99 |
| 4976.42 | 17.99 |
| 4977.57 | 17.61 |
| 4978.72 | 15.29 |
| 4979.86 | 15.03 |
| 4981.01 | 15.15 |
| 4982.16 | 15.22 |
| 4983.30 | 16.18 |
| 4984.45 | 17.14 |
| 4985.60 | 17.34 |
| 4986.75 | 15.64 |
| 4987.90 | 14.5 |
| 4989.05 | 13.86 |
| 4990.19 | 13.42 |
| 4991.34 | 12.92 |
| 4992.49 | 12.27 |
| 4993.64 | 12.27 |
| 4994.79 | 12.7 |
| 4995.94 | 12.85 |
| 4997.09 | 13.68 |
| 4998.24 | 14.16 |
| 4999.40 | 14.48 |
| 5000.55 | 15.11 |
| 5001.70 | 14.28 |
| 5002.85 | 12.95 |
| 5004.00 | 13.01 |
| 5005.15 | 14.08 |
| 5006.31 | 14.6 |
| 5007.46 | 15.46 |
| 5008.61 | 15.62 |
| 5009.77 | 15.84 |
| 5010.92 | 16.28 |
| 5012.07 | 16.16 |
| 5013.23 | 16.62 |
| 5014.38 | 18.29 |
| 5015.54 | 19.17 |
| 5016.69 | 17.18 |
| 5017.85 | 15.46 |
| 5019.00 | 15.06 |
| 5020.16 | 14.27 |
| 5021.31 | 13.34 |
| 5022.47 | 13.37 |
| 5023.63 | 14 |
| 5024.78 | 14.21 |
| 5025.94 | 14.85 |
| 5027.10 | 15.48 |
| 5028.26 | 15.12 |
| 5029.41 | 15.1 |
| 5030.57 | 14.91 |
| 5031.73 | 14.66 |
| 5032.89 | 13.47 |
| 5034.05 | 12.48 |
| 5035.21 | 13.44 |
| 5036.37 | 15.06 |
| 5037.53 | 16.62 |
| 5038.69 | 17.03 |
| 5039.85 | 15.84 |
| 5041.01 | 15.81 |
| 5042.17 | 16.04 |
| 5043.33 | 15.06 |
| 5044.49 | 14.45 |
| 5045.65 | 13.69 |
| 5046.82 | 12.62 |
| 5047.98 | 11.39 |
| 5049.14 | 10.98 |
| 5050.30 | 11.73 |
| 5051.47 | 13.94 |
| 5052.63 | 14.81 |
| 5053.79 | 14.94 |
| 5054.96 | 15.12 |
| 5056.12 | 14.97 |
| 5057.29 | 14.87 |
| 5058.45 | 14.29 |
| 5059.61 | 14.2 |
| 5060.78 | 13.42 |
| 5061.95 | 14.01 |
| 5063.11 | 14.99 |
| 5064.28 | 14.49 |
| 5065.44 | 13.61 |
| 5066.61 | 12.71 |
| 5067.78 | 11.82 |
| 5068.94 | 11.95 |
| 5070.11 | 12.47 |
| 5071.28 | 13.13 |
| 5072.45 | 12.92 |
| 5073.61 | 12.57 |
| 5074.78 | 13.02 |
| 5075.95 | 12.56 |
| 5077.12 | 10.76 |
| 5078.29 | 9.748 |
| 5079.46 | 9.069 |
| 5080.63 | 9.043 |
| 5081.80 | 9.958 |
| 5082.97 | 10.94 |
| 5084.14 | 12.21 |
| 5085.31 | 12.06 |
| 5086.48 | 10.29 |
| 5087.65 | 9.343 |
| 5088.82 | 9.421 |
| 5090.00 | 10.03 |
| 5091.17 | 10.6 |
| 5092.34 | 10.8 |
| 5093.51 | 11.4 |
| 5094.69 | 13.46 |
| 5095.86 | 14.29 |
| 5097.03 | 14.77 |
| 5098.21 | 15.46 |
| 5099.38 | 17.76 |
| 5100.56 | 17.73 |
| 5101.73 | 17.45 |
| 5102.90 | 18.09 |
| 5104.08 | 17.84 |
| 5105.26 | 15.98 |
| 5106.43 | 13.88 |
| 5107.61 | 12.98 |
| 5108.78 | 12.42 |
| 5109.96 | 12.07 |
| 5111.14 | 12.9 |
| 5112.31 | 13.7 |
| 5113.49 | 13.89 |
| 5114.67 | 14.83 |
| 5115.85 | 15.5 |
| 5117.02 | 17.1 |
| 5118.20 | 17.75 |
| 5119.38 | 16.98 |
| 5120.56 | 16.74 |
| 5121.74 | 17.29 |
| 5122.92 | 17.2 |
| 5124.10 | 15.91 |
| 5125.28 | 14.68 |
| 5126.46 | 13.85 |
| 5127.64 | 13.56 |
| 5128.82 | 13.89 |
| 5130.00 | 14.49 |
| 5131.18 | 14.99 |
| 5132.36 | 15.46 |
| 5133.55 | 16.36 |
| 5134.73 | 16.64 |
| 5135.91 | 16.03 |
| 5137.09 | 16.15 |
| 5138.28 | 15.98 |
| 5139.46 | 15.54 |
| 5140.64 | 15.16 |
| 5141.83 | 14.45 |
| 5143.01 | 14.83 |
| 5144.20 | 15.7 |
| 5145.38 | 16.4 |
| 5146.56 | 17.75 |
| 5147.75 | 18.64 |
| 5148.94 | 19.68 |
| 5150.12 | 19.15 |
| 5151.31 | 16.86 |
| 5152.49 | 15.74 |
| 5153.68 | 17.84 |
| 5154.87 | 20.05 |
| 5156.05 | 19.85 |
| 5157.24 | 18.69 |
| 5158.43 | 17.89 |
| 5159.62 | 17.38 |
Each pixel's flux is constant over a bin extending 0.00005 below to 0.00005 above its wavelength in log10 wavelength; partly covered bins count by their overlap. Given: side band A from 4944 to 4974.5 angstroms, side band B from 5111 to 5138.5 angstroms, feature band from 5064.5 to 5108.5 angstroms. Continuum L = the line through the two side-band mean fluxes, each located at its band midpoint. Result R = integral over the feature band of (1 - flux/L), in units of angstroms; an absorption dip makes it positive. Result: 6.81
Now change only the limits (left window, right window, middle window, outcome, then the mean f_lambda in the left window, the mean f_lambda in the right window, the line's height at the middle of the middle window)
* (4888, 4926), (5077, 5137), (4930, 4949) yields 1.4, 13.7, 14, 13.7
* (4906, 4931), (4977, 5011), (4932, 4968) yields 1.8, 13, 14.6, 13.7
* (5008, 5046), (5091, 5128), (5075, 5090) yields 4.6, 15.3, 15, 15.1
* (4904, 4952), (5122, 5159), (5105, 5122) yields 1.2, 13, 16.4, 16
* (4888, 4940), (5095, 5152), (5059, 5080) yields 3.4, 13.3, 15.8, 15.1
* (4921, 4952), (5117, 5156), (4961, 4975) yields -0.7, 12.8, 16.4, 13.3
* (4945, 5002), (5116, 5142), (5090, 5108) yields 0.9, 14.2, 15.8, 15.5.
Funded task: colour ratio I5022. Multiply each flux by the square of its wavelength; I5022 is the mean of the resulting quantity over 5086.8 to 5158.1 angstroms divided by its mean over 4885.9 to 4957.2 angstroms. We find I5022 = 1.25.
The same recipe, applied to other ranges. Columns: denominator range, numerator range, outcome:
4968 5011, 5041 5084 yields 0.90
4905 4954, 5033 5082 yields 1.08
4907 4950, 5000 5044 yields 1.22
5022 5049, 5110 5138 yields 1.10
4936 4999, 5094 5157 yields 1.21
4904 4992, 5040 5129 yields 1.06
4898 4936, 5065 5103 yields 1.02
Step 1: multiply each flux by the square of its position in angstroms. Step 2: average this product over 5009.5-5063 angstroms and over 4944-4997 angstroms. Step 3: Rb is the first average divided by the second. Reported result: 1.1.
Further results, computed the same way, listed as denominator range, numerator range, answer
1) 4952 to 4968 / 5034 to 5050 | 1.13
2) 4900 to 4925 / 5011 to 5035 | 1.17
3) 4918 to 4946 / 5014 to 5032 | 1.27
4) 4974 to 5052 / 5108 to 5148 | 1.09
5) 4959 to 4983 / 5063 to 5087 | 0.86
